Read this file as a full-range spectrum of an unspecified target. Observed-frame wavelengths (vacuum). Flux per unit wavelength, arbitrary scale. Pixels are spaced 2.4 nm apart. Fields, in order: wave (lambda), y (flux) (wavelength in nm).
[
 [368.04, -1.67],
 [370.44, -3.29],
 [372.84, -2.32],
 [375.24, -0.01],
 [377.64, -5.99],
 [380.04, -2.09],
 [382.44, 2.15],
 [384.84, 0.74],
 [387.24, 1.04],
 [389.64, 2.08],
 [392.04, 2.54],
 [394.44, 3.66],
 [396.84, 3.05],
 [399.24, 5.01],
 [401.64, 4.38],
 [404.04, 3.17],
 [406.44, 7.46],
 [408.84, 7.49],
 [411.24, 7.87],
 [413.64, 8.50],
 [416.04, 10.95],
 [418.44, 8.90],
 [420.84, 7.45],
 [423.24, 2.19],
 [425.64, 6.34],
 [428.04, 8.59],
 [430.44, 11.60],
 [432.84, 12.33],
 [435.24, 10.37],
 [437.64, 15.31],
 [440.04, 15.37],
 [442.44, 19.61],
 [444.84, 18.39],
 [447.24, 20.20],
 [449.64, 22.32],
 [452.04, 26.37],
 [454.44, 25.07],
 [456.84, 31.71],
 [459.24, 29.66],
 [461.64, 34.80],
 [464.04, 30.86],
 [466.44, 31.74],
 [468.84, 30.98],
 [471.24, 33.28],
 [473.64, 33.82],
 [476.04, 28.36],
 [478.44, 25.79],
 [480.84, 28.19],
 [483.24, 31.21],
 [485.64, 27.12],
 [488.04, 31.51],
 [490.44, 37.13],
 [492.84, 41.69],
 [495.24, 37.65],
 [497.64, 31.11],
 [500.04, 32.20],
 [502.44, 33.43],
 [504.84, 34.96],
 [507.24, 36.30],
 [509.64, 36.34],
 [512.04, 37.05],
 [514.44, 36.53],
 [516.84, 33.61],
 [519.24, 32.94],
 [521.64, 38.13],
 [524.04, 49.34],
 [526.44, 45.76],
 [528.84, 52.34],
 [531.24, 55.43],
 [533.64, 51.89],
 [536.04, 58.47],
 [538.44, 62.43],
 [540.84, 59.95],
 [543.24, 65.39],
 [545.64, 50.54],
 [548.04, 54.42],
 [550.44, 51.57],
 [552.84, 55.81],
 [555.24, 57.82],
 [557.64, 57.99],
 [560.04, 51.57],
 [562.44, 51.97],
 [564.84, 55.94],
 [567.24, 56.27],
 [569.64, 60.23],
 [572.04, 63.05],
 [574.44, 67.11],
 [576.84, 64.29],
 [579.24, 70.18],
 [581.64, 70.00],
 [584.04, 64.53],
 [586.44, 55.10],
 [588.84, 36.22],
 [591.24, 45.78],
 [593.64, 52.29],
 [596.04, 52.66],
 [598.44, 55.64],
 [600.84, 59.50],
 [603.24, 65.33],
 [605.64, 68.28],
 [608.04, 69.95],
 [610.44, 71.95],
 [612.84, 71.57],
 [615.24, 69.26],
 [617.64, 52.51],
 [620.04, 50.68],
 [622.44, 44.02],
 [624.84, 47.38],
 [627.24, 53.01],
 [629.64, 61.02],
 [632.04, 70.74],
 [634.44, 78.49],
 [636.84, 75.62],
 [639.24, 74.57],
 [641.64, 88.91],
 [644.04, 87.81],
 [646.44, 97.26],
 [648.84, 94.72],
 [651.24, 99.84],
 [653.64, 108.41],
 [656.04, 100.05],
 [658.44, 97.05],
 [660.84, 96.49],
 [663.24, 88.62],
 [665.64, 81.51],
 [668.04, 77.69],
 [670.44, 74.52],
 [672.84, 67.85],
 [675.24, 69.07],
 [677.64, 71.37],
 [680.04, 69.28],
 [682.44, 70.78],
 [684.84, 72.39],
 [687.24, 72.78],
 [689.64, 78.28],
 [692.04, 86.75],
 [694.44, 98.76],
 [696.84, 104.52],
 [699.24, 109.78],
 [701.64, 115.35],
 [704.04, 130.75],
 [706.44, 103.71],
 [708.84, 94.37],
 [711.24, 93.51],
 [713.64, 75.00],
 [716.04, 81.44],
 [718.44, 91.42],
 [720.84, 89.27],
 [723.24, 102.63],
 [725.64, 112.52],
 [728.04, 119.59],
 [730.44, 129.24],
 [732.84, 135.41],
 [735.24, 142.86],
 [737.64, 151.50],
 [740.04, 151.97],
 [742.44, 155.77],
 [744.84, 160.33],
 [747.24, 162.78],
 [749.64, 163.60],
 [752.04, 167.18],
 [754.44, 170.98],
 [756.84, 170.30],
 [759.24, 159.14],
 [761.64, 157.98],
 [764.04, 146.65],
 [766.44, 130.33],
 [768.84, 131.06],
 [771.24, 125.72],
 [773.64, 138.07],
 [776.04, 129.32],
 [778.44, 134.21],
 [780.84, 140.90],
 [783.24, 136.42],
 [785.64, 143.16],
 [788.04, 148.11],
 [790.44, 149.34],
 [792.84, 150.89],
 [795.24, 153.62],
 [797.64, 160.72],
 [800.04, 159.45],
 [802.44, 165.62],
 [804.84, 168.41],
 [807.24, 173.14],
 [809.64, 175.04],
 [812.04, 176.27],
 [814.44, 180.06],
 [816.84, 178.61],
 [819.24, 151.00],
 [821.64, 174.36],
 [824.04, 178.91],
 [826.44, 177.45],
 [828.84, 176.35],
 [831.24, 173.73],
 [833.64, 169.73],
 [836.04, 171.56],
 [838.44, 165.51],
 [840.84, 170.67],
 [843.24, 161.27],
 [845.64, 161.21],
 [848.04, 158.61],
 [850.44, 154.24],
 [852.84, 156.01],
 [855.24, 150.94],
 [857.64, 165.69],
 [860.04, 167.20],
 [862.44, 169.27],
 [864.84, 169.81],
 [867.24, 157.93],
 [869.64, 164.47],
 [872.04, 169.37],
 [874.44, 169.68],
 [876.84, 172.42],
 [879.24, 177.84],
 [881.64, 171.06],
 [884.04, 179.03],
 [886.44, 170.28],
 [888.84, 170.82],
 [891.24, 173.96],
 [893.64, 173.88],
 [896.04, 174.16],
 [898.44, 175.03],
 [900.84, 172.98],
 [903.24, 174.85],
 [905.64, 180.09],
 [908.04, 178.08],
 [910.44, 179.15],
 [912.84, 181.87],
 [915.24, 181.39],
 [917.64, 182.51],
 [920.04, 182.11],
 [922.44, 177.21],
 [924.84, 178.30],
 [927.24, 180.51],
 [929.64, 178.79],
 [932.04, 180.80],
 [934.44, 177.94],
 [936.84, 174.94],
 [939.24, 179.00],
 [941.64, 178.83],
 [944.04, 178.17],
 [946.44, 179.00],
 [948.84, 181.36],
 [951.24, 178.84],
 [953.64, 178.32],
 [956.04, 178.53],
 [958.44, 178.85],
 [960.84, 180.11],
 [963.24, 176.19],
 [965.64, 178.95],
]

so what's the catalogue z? 0.00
